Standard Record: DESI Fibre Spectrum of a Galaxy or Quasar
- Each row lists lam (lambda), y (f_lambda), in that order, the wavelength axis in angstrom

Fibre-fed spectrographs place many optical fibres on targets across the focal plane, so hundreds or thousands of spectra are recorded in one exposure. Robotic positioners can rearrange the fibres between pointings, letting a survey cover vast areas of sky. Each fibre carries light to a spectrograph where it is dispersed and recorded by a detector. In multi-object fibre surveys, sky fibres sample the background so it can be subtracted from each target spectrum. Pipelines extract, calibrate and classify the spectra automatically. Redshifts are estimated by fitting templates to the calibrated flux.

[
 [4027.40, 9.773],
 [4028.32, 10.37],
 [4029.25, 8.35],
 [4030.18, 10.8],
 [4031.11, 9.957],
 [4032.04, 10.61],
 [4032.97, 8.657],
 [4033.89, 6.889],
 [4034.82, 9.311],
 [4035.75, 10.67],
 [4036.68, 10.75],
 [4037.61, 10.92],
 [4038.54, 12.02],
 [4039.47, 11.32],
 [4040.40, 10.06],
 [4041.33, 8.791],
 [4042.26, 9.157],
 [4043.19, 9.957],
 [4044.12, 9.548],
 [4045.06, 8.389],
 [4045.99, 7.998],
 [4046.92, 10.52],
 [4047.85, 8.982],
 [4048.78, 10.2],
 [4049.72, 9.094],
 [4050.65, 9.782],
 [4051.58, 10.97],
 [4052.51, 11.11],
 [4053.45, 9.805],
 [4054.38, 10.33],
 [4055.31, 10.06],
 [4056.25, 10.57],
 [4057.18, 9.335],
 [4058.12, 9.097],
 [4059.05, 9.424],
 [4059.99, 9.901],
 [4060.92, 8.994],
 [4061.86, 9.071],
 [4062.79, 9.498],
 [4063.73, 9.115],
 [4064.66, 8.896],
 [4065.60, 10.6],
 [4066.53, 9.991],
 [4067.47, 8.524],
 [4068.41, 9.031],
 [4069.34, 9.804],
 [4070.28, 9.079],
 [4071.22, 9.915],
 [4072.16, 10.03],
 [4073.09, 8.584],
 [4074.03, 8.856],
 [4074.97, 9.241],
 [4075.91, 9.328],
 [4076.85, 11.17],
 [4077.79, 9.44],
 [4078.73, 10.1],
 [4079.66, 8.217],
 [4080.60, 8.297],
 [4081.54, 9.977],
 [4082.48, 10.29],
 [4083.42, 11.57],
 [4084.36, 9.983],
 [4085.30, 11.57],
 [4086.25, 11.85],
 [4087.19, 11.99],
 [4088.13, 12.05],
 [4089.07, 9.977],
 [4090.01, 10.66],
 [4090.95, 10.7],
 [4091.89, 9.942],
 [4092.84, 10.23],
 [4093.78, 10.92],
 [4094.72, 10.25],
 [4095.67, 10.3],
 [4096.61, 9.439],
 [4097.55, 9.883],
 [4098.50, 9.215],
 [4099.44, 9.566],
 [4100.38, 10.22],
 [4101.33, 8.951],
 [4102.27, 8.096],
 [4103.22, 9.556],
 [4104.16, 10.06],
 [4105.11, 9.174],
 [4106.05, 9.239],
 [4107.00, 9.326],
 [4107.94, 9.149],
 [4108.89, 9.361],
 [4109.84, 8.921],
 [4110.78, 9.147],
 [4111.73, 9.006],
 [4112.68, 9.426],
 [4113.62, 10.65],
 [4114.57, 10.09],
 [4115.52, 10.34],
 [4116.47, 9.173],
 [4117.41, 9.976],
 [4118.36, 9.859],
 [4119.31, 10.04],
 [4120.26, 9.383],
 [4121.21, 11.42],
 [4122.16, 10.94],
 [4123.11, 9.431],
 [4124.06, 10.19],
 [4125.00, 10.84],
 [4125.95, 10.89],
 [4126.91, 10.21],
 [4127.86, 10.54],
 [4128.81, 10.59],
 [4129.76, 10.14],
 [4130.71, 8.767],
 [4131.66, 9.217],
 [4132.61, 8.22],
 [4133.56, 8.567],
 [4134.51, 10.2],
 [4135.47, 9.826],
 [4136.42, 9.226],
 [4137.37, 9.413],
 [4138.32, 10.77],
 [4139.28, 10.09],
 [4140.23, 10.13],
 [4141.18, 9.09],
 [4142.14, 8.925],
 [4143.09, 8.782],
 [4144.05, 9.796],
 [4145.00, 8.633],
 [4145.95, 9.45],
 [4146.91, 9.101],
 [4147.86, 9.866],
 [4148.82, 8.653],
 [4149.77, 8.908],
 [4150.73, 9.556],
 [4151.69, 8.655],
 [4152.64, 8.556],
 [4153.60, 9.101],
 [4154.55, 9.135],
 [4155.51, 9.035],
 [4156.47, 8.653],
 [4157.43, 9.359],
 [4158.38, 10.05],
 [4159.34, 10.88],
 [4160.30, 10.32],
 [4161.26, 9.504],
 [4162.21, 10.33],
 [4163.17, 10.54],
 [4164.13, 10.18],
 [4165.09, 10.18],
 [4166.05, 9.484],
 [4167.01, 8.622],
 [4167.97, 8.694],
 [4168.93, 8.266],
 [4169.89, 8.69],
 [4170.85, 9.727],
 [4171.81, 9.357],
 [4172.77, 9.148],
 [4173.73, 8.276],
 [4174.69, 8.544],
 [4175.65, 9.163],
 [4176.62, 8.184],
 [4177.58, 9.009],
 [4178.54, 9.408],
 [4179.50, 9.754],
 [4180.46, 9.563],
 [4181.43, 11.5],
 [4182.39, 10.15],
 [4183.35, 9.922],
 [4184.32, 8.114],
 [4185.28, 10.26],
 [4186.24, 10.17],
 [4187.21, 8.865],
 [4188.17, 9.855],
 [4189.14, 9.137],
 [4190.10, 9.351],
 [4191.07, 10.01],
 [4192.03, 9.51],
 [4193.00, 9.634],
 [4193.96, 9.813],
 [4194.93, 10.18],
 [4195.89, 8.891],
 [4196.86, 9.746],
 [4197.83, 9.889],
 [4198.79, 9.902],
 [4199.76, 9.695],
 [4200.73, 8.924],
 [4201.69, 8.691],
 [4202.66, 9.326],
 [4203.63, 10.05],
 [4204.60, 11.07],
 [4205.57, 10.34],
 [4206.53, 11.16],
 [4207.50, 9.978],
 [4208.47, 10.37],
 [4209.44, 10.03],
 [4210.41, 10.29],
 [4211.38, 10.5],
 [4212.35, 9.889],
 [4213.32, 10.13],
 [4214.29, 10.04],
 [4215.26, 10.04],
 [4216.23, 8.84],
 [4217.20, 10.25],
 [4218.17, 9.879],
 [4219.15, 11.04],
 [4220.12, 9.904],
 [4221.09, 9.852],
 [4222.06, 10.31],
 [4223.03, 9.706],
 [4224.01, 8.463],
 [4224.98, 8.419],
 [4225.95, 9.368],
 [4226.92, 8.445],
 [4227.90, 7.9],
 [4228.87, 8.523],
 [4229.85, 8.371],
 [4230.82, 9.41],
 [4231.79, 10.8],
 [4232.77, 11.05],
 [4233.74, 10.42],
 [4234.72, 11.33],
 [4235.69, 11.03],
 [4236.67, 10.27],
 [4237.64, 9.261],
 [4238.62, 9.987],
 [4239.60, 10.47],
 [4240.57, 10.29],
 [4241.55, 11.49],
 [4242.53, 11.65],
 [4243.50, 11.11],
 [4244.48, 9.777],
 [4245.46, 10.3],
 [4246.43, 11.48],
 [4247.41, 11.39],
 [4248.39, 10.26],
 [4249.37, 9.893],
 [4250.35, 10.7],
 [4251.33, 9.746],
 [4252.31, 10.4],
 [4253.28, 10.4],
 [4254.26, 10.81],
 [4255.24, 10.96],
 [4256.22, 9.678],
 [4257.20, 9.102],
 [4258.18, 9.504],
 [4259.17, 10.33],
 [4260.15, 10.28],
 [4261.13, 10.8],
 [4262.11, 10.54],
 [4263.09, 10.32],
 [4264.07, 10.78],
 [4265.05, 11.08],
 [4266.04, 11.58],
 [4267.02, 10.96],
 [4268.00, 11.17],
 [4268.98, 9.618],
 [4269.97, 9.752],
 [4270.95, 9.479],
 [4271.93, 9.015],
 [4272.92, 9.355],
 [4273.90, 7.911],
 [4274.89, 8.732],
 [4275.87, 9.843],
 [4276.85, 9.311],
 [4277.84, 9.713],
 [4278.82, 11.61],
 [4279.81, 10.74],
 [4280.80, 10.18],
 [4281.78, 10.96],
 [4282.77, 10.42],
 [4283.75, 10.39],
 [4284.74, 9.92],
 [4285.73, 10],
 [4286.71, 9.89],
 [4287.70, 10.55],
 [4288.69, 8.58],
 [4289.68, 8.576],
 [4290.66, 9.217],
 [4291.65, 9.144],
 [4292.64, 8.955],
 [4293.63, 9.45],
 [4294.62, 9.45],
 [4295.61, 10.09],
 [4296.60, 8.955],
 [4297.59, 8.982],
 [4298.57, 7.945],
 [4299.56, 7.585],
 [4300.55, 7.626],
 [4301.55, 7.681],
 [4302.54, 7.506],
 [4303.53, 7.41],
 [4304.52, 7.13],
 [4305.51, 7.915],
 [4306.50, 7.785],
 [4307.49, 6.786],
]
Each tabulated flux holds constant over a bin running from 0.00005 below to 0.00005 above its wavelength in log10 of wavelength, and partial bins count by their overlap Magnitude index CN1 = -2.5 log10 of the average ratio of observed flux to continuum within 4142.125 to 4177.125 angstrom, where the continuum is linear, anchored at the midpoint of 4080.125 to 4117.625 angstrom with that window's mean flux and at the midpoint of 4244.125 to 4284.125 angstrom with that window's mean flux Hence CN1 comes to 0.090 mag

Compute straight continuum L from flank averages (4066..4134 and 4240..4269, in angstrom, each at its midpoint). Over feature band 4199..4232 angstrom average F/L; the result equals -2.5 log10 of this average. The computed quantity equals 0.07 mag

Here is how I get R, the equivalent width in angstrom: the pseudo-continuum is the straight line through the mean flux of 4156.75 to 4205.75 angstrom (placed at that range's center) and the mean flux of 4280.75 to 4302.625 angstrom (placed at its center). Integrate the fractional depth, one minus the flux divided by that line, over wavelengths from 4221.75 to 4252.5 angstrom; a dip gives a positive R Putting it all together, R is -2.2 angstrom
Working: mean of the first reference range 9.56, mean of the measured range 10.1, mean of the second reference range 9.23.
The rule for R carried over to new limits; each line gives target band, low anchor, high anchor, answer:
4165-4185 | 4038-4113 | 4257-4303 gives 1.0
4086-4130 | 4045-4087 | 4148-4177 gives -2.3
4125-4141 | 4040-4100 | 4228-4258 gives 0.3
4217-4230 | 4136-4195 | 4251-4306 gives 0.3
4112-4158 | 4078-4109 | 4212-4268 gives 2.0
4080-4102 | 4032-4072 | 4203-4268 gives -1.2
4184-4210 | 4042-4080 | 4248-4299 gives 0.1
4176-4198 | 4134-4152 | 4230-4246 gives 0.7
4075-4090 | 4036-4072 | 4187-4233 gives -0.9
